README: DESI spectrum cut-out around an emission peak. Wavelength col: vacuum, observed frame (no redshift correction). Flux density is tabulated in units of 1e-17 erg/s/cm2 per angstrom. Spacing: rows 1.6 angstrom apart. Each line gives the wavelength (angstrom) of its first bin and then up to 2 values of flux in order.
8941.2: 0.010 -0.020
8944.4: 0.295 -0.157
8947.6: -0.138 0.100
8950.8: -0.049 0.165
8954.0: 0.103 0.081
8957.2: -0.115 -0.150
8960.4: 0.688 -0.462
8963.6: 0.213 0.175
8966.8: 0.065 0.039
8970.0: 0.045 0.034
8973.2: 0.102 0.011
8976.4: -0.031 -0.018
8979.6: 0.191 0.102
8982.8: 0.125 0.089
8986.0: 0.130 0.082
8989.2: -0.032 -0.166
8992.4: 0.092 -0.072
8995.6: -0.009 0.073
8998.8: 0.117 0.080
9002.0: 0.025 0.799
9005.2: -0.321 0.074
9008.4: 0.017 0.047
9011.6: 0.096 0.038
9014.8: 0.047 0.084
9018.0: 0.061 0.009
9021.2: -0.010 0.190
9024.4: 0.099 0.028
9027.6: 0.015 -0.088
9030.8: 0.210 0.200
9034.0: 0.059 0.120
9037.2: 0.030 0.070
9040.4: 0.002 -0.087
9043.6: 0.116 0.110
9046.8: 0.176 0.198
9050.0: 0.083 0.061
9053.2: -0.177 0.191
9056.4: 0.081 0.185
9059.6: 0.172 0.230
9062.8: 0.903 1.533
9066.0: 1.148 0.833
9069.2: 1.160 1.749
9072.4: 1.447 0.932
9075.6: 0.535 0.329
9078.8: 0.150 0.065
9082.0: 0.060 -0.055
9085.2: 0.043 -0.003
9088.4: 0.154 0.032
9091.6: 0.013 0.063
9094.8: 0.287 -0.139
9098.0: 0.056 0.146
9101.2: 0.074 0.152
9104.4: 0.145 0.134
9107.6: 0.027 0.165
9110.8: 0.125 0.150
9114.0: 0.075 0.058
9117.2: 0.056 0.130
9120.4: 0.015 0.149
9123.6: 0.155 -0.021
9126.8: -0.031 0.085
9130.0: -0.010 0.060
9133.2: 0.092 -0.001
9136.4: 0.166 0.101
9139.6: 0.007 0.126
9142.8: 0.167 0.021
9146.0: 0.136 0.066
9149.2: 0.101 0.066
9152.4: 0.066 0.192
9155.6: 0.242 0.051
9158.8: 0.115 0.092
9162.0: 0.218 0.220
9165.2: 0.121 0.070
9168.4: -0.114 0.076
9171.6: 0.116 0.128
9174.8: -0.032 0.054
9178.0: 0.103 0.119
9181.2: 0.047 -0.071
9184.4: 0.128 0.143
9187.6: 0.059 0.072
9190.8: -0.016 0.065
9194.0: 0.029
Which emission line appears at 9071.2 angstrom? [O II] 3727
